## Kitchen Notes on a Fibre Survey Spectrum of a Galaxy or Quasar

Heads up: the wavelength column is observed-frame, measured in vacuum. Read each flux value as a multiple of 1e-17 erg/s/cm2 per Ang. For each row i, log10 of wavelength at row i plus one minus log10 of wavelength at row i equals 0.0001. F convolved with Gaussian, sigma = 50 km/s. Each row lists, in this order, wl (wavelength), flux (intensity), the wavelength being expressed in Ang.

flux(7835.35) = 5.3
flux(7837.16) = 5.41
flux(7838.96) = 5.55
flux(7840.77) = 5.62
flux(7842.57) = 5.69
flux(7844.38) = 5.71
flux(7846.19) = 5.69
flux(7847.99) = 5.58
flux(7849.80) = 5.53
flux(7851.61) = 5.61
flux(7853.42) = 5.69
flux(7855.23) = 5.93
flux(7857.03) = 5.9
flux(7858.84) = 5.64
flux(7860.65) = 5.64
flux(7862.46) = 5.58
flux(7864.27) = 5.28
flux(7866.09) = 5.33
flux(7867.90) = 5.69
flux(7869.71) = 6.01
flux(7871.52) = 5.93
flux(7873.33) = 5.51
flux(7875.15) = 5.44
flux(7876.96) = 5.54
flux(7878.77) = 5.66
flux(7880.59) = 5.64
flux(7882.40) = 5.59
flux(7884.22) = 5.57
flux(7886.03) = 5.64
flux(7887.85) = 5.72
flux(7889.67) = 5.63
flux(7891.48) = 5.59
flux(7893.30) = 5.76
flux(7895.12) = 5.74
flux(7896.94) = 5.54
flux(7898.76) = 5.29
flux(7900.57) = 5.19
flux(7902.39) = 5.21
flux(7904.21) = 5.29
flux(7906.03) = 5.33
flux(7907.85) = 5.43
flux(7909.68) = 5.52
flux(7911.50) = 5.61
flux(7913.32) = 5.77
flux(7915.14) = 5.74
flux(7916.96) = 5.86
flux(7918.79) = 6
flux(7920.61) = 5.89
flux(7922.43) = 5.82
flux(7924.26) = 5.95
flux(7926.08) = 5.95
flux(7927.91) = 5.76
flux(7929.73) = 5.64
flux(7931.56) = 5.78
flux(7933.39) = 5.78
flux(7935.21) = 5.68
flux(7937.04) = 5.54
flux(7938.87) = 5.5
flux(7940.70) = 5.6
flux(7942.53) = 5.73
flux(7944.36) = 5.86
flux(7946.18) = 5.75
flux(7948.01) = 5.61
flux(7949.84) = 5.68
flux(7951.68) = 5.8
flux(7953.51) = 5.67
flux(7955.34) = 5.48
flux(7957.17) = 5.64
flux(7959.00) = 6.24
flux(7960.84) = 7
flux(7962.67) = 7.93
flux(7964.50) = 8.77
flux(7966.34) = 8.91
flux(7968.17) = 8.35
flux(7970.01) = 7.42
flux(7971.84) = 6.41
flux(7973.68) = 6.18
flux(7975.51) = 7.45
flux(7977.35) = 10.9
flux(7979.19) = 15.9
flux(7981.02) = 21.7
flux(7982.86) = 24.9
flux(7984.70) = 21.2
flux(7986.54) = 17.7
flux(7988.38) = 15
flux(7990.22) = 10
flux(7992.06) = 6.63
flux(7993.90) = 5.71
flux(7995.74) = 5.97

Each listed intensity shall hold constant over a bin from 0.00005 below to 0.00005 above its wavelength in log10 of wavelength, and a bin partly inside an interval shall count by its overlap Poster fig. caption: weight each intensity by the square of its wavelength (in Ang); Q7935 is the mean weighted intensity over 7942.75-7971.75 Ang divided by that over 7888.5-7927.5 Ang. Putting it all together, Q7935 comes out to 1.2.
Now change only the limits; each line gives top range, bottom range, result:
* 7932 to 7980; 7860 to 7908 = 1.27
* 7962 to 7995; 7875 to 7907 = 2.17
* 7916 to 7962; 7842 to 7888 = 1.05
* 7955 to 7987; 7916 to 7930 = 1.90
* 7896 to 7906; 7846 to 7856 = 0.95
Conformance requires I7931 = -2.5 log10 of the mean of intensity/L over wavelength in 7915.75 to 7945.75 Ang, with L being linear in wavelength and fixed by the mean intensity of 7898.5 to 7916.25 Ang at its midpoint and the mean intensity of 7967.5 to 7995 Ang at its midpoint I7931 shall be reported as 0.290 mag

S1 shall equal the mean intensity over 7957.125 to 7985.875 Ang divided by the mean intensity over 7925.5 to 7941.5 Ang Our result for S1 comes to 2.0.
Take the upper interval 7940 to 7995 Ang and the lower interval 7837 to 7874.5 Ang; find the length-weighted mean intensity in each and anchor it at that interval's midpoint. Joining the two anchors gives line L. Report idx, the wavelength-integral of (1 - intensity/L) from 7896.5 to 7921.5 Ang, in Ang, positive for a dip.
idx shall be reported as 6.3 Ang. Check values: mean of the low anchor 5.65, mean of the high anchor 9.38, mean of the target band 5.55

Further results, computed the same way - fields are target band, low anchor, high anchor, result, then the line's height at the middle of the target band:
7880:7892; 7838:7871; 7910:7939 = 0.2 Ang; 5.7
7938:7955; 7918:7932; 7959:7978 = 2.8 Ang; 6.82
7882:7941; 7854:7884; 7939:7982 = 8.9 Ang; 6.65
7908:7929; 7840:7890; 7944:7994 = 5.3 Ang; 7.75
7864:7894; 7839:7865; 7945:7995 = 4.3 Ang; 6.59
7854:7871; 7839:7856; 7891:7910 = -0.2 Ang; 5.6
